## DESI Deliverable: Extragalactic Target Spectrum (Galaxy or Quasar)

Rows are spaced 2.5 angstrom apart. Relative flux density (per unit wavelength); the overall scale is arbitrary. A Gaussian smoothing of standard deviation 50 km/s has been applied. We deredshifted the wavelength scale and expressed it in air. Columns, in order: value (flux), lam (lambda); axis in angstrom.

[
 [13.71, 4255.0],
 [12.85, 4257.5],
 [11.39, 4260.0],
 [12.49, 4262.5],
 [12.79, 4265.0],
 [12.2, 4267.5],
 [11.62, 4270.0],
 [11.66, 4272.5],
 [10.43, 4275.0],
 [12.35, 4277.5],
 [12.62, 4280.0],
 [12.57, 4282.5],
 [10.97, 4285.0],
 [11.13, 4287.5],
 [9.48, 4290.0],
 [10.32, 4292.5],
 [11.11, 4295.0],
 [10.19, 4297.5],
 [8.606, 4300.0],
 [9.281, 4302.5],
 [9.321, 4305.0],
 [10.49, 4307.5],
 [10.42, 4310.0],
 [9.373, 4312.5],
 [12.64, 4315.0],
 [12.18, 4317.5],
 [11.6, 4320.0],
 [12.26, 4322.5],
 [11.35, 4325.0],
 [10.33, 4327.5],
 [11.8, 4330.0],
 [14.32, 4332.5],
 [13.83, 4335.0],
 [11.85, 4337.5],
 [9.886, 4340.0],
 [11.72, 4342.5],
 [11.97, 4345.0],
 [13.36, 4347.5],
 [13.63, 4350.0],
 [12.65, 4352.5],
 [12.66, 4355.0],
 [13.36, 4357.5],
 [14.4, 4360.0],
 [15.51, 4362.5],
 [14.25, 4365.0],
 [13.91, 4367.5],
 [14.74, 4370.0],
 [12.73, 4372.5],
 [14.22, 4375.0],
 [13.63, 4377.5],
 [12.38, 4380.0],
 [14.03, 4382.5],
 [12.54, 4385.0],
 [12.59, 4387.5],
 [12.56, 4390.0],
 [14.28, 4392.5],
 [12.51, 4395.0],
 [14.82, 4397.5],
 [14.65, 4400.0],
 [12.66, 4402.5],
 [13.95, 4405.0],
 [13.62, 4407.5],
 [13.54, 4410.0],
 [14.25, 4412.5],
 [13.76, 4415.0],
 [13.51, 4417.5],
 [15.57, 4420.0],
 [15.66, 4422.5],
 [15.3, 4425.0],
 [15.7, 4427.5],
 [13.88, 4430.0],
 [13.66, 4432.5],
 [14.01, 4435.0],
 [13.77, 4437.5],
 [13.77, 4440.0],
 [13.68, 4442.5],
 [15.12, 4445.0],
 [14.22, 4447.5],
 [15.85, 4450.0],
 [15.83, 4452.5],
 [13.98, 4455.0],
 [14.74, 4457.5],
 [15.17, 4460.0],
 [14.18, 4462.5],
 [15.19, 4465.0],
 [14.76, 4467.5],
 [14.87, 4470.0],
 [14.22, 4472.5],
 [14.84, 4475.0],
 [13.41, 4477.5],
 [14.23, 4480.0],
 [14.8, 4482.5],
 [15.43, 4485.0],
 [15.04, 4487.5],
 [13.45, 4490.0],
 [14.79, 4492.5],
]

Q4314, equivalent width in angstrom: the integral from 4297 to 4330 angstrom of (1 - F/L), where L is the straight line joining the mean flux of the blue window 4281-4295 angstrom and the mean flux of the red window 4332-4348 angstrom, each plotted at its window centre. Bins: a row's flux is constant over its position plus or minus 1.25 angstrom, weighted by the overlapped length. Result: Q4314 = 2.68 angstrom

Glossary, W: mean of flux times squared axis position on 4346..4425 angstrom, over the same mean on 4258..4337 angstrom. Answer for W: 1.26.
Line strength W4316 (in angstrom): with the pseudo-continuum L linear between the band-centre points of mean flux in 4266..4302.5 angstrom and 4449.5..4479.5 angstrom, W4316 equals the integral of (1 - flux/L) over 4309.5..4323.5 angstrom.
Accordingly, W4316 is 0.3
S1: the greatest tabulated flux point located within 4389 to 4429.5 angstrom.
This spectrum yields 15.7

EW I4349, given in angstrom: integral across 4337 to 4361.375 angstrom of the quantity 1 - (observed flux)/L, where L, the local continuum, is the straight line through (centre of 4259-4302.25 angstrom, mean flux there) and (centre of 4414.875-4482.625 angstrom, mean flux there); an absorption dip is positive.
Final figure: 0.0 angstrom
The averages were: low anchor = 11.2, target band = 12.6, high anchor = 14.6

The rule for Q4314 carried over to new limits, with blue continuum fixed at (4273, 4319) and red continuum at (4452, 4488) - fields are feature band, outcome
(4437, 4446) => 0.0 angstrom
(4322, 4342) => -0.6 angstrom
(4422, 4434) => -0.9 angstrom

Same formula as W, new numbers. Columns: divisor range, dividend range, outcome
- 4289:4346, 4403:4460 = 1.37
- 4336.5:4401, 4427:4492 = 1.14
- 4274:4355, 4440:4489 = 1.38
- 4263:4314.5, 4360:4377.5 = 1.35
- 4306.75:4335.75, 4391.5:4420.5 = 1.23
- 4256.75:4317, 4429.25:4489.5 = 1.42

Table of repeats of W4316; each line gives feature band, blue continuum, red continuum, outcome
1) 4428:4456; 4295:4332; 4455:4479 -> -0.87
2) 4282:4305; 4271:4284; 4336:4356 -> 3.26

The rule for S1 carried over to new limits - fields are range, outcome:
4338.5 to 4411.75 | 15.51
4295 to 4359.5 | 14.32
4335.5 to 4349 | 13.36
